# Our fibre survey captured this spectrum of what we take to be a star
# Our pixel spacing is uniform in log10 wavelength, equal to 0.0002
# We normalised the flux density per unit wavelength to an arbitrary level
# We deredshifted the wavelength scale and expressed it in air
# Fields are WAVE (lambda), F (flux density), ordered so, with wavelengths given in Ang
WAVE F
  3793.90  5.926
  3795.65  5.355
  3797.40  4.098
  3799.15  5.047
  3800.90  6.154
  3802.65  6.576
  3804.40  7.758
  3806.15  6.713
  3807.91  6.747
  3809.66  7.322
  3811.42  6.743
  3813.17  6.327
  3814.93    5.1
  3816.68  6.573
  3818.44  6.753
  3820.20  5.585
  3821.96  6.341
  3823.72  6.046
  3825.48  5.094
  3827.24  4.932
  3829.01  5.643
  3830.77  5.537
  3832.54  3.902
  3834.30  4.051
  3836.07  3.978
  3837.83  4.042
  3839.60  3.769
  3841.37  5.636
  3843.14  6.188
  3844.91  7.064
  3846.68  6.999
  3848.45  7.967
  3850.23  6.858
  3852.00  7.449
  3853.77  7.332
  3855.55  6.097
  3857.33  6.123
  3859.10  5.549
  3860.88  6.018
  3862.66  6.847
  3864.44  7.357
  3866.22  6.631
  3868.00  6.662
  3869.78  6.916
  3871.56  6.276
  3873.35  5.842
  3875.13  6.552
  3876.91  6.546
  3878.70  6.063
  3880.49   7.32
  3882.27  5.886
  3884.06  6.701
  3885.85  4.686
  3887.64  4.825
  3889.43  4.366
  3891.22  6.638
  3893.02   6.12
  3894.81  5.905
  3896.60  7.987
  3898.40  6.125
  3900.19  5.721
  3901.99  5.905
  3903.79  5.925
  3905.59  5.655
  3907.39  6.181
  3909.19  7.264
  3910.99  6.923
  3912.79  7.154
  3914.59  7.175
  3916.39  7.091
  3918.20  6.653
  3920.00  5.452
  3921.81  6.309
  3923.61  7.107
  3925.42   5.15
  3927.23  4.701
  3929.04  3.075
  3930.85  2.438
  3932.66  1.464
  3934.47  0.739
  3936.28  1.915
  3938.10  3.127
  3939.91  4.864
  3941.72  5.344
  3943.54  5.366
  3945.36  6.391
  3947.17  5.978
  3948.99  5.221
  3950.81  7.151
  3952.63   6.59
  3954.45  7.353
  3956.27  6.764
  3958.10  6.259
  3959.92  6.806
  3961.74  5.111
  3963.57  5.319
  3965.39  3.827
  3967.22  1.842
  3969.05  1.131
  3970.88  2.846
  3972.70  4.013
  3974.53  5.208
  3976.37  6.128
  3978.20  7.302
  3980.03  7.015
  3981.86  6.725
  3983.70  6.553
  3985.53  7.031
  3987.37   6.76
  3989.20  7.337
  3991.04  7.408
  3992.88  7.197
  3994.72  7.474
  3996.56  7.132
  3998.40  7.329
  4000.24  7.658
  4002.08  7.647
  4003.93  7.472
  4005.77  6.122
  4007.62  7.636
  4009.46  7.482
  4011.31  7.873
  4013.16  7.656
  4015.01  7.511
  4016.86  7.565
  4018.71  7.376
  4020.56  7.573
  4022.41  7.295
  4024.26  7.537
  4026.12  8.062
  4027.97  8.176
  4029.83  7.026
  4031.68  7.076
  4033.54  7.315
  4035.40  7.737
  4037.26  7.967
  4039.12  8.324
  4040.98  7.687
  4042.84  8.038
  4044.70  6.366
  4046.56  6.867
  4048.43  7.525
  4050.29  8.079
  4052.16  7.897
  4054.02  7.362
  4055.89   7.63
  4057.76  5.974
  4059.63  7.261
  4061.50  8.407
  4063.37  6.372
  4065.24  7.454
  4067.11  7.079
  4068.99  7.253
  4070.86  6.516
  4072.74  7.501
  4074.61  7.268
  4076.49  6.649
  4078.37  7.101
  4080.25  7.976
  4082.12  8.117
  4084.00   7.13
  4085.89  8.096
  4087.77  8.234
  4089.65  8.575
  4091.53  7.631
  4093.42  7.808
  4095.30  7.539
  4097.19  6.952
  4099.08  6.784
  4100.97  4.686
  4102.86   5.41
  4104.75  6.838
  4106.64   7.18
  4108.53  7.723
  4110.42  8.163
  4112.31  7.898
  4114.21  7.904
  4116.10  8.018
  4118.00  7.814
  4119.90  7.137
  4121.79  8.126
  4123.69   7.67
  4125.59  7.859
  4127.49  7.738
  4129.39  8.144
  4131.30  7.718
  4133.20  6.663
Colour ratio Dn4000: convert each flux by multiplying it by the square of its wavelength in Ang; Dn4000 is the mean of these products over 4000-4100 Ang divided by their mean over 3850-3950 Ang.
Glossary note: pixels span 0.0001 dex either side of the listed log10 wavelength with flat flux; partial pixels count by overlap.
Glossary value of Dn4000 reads 1.40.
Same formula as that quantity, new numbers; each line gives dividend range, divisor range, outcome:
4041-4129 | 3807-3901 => 1.37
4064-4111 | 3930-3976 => 1.71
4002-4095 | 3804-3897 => 1.36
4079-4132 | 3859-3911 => 1.35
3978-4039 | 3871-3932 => 1.31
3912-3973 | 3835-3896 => 0.83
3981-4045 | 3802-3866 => 1.33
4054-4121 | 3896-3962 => 1.42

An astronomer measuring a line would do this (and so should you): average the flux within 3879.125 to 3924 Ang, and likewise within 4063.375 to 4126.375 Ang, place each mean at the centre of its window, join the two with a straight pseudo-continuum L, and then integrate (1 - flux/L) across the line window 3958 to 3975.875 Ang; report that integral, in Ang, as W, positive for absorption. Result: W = 6.61 Ang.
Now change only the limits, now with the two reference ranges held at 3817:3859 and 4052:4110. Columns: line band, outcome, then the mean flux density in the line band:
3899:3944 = 8.11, 5.15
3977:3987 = -0.36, 6.89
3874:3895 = 0.38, 5.97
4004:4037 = -2.88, 7.48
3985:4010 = -1.92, 7.26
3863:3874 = -1.21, 6.64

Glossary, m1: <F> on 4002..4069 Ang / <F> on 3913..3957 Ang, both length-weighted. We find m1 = 1.44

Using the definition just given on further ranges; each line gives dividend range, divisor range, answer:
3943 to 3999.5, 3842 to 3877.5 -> 0.90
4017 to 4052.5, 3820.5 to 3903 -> 1.26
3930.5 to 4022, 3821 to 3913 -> 0.98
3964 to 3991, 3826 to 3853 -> 0.95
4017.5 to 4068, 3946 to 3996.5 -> 1.27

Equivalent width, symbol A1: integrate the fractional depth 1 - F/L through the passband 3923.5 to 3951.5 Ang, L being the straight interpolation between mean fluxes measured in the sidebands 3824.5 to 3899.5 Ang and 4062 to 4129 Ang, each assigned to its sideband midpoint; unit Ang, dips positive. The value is 9.5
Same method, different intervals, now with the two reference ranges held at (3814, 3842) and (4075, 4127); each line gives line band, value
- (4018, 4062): -3.7 Ang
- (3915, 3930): 0.6 Ang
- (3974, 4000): -1.8 Ang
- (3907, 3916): -1.7 Ang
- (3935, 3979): 8.6 Ang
